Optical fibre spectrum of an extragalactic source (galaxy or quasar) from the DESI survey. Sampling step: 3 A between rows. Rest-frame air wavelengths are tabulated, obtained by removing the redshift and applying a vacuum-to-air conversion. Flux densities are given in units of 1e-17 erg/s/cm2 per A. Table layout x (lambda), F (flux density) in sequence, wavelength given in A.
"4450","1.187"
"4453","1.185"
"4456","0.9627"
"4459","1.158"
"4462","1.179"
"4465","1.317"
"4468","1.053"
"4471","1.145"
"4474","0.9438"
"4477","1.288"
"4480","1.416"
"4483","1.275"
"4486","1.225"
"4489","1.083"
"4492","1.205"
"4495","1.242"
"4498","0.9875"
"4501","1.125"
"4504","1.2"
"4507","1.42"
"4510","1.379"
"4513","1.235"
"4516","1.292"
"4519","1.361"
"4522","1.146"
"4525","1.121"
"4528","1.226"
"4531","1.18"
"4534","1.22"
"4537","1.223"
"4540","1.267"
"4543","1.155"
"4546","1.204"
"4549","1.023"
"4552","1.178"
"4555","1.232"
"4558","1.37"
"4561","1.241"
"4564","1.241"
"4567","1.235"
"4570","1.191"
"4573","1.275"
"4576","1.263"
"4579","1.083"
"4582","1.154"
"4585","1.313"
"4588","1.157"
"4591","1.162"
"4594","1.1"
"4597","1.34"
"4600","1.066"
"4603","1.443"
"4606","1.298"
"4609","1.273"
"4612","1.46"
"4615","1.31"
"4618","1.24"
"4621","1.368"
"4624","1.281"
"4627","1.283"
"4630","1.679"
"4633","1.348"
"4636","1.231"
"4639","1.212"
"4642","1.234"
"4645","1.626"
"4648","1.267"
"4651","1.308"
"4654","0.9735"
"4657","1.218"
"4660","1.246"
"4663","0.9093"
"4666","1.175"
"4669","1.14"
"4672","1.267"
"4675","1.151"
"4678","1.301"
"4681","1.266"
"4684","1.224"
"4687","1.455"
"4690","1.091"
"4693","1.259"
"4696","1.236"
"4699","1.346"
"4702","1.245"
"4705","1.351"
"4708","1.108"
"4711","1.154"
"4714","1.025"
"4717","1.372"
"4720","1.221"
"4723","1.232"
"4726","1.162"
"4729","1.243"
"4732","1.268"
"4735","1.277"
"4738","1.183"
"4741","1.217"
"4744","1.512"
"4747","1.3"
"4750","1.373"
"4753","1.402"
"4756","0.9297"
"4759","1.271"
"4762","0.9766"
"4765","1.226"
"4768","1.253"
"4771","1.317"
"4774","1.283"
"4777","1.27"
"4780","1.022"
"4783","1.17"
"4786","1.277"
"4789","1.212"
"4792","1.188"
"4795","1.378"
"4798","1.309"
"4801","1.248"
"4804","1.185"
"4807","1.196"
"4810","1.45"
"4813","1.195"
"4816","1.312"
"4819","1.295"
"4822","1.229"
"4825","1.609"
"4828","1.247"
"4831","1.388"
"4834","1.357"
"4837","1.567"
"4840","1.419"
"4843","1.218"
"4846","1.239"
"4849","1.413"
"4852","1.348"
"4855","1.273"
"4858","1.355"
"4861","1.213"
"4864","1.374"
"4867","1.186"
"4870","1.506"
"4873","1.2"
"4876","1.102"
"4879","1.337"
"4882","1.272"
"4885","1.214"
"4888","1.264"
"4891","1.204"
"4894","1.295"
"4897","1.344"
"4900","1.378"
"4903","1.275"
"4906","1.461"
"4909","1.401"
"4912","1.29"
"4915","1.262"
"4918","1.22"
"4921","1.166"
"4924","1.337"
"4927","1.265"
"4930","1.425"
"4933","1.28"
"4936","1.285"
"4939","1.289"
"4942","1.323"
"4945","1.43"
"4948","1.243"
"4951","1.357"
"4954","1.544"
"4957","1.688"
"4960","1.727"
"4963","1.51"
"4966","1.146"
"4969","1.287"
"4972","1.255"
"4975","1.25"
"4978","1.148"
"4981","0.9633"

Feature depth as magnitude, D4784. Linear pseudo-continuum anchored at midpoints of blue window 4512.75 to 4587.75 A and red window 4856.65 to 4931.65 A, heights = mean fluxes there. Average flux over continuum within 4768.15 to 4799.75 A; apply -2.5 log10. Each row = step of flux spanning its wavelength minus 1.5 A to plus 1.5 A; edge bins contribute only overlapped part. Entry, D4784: 0.02 mag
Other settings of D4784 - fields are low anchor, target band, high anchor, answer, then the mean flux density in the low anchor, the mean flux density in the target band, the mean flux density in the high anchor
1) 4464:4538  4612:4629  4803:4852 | -0.06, 1.21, 1.32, 1.33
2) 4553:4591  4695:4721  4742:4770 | 0.01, 1.23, 1.23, 1.25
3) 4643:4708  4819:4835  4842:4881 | -0.07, 1.24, 1.36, 1.29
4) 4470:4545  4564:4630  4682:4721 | -0.03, 1.21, 1.26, 1.24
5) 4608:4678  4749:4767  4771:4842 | 0.08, 1.27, 1.19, 1.3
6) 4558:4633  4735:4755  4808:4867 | 0.00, 1.27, 1.32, 1.34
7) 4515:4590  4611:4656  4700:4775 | -0.08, 1.21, 1.32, 1.24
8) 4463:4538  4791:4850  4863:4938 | -0.04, 1.21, 1.32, 1.29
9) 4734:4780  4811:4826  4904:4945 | -0.04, 1.24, 1.32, 1.31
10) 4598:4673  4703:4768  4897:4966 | 0.07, 1.27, 1.23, 1.37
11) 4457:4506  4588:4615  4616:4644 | 0.03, 1.18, 1.26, 1.32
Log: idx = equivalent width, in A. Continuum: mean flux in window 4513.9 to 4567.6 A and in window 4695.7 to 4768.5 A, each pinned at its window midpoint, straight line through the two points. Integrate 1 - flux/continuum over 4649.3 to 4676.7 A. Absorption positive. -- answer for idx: 1.6 A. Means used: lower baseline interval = 1.22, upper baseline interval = 1.24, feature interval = 1.16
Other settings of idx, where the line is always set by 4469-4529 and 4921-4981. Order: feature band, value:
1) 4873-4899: 1.39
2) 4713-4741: 1.21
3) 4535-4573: 0.44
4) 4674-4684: 0.19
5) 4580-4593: 0.53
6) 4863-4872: -0.18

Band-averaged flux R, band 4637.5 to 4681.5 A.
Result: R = 1.22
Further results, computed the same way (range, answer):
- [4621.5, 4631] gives 1.4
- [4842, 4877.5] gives 1.29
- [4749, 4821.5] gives 1.24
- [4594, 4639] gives 1.32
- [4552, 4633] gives 1.27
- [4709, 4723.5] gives 1.2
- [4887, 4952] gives 1.31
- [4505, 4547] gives 1.24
